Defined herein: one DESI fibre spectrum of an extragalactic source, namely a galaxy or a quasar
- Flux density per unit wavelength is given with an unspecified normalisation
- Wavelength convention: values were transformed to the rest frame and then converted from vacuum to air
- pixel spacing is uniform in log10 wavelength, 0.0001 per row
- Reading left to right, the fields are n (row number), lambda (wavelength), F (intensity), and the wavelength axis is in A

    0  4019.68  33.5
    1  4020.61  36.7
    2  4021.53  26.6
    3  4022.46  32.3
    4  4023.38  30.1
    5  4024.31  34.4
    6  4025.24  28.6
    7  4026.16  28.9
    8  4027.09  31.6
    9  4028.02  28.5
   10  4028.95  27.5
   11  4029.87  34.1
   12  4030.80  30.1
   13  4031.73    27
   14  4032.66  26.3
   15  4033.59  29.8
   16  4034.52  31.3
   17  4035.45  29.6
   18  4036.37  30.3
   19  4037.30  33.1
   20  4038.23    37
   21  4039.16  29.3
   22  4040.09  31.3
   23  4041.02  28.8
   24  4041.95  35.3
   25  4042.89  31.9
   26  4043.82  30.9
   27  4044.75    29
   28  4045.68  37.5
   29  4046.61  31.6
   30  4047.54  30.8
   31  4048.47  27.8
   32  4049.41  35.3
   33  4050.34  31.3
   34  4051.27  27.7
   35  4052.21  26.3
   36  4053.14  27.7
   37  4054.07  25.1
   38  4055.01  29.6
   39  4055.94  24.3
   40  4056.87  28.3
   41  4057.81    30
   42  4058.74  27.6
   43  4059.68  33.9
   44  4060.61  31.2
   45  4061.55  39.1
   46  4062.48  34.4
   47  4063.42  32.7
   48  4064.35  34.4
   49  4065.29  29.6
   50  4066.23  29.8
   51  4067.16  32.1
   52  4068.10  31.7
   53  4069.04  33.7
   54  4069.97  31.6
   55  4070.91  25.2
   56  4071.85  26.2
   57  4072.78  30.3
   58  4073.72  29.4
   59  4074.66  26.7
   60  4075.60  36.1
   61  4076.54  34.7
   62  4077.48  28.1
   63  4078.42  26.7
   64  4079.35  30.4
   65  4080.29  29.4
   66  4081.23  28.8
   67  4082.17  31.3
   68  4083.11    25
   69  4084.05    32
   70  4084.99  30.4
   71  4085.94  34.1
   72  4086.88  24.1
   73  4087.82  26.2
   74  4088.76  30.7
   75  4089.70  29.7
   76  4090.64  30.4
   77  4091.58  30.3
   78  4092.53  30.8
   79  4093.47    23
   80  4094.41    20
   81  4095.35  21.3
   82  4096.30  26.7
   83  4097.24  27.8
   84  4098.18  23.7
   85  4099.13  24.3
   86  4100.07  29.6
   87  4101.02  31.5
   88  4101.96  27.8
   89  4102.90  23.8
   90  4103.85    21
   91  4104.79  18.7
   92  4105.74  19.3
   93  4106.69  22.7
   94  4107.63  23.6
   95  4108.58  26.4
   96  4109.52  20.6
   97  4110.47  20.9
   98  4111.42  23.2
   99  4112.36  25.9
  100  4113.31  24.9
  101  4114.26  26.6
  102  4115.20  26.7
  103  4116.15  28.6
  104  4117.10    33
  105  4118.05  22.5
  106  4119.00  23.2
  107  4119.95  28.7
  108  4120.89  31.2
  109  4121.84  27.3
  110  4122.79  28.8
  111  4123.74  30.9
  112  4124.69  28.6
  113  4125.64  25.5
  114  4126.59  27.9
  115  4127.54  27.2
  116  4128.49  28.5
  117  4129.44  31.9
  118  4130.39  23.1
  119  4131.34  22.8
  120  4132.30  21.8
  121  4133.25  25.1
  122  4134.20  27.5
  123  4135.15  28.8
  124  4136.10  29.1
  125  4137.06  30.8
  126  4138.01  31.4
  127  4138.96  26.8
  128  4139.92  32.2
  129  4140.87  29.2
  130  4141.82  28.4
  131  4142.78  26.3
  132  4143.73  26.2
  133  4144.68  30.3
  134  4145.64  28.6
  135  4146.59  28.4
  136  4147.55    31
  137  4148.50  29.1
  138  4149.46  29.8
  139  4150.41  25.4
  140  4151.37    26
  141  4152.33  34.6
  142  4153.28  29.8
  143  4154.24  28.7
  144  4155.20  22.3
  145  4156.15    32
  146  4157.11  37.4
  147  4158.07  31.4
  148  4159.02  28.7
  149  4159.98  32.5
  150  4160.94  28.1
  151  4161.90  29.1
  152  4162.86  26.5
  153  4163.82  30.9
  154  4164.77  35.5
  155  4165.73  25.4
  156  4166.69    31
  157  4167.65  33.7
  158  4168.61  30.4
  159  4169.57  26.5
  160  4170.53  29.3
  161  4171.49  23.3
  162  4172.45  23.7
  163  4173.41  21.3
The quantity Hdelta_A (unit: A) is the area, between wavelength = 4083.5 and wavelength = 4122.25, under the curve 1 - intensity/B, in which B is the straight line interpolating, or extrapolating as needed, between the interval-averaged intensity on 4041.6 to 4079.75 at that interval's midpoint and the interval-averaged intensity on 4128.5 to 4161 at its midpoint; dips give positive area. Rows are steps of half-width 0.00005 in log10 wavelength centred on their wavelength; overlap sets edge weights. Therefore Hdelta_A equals 4.6 A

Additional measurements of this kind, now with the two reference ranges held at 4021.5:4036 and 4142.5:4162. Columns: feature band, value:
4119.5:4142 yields 1.1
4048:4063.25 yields -0.1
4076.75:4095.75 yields 0.9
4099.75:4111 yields 2.2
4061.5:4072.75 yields -0.6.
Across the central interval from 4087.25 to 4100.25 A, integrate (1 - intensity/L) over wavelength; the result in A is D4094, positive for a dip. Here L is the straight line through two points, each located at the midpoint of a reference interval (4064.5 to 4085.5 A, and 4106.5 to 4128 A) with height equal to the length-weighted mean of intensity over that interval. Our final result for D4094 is 0.8 A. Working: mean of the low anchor 30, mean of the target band 26.7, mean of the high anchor 26.4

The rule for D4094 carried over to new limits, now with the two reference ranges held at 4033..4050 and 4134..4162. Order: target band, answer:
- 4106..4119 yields 2.3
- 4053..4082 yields 0.7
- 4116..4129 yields 0.8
